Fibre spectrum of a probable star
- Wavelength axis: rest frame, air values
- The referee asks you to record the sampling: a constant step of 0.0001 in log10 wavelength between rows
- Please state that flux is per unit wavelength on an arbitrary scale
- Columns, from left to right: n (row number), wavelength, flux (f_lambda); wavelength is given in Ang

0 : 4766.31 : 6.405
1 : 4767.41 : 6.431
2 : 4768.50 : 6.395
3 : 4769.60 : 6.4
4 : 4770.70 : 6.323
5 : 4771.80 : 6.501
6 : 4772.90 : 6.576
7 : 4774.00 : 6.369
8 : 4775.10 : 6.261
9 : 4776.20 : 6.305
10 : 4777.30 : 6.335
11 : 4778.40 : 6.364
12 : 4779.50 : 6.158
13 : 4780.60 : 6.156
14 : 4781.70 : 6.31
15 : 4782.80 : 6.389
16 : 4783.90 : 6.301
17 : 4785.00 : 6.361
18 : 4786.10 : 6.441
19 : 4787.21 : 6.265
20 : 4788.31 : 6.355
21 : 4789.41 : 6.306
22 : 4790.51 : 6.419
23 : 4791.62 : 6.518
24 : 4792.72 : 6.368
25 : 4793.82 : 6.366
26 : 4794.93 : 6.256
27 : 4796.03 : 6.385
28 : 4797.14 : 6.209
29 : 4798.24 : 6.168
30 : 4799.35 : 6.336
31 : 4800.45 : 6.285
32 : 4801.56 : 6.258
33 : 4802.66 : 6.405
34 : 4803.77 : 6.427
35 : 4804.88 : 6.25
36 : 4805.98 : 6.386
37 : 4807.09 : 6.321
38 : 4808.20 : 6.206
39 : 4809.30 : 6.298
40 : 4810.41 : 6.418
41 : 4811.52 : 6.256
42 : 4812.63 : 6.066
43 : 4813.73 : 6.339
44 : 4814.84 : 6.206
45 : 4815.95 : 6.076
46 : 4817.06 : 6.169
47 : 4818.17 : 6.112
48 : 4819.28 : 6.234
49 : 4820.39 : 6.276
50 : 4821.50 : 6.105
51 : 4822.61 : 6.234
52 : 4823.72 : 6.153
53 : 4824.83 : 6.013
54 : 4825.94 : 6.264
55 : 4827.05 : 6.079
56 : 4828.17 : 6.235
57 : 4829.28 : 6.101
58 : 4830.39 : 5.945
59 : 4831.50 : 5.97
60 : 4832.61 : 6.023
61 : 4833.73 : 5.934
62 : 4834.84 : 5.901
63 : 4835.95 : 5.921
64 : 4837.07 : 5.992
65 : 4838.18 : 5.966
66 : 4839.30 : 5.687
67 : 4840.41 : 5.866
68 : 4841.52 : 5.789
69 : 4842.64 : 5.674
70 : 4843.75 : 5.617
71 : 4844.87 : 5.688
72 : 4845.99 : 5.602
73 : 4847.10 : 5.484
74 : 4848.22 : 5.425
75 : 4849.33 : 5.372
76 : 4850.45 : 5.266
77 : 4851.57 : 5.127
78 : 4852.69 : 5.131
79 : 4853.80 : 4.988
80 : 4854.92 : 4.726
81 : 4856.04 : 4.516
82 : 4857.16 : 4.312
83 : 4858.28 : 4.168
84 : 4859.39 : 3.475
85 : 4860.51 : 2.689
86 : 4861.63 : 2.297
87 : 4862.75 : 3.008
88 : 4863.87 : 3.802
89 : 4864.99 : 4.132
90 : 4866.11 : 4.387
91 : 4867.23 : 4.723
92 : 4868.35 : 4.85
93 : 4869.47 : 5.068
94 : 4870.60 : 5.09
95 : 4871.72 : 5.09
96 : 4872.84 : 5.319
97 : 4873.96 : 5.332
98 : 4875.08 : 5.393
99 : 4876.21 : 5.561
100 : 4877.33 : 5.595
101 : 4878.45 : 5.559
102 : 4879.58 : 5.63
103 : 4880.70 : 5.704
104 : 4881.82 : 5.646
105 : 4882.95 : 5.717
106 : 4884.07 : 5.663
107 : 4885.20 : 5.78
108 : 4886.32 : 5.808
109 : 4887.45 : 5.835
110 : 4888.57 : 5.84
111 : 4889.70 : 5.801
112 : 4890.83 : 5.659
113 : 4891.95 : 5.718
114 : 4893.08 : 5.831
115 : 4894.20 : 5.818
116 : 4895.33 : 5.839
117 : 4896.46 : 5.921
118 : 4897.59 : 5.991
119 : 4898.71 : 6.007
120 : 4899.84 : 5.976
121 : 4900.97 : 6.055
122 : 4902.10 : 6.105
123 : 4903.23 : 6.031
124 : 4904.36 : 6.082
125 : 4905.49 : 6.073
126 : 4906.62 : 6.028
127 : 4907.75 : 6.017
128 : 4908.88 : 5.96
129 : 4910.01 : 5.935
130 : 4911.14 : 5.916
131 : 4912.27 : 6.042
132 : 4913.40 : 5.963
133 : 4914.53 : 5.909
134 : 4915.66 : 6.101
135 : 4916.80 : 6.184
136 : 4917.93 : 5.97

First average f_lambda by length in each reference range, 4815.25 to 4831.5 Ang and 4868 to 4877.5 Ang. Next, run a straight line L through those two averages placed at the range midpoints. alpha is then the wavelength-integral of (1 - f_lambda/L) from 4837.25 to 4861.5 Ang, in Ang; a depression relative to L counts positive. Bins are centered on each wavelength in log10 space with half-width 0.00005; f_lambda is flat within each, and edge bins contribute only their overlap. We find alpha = 2.8 Ang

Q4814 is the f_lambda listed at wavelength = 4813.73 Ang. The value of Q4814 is 6.339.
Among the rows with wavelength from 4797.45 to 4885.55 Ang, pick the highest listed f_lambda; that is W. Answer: 6.427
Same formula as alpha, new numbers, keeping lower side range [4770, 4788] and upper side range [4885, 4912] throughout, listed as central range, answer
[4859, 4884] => 5.2 Ang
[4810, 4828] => 0.0 Ang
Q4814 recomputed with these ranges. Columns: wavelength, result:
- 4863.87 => 3.802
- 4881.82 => 5.646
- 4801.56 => 6.258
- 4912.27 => 6.042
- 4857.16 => 4.312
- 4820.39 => 6.276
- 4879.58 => 5.63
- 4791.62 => 6.518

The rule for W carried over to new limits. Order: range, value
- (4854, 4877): 5.561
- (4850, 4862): 5.266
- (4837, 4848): 5.992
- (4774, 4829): 6.518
